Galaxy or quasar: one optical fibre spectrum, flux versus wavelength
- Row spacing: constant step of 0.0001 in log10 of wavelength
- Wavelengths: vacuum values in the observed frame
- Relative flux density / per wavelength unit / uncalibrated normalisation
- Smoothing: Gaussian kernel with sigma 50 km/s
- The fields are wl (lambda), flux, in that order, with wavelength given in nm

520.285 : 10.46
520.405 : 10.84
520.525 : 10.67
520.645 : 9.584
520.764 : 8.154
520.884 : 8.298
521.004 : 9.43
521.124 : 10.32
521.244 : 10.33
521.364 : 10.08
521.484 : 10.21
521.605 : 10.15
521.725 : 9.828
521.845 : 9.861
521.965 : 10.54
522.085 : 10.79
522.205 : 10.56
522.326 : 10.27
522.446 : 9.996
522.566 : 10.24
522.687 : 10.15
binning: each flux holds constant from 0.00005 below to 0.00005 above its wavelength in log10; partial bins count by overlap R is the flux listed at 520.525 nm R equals 10.67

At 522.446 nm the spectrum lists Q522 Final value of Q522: 9.996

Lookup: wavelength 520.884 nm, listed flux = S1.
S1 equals 8.298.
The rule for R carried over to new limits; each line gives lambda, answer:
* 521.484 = 10.21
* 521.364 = 10.08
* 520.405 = 10.84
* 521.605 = 10.15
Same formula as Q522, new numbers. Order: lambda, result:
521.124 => 10.32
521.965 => 10.54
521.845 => 9.861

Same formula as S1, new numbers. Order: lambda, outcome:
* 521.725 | 9.828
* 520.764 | 8.154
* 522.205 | 10.56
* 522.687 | 10.15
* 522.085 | 10.79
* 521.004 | 9.43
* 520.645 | 9.584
